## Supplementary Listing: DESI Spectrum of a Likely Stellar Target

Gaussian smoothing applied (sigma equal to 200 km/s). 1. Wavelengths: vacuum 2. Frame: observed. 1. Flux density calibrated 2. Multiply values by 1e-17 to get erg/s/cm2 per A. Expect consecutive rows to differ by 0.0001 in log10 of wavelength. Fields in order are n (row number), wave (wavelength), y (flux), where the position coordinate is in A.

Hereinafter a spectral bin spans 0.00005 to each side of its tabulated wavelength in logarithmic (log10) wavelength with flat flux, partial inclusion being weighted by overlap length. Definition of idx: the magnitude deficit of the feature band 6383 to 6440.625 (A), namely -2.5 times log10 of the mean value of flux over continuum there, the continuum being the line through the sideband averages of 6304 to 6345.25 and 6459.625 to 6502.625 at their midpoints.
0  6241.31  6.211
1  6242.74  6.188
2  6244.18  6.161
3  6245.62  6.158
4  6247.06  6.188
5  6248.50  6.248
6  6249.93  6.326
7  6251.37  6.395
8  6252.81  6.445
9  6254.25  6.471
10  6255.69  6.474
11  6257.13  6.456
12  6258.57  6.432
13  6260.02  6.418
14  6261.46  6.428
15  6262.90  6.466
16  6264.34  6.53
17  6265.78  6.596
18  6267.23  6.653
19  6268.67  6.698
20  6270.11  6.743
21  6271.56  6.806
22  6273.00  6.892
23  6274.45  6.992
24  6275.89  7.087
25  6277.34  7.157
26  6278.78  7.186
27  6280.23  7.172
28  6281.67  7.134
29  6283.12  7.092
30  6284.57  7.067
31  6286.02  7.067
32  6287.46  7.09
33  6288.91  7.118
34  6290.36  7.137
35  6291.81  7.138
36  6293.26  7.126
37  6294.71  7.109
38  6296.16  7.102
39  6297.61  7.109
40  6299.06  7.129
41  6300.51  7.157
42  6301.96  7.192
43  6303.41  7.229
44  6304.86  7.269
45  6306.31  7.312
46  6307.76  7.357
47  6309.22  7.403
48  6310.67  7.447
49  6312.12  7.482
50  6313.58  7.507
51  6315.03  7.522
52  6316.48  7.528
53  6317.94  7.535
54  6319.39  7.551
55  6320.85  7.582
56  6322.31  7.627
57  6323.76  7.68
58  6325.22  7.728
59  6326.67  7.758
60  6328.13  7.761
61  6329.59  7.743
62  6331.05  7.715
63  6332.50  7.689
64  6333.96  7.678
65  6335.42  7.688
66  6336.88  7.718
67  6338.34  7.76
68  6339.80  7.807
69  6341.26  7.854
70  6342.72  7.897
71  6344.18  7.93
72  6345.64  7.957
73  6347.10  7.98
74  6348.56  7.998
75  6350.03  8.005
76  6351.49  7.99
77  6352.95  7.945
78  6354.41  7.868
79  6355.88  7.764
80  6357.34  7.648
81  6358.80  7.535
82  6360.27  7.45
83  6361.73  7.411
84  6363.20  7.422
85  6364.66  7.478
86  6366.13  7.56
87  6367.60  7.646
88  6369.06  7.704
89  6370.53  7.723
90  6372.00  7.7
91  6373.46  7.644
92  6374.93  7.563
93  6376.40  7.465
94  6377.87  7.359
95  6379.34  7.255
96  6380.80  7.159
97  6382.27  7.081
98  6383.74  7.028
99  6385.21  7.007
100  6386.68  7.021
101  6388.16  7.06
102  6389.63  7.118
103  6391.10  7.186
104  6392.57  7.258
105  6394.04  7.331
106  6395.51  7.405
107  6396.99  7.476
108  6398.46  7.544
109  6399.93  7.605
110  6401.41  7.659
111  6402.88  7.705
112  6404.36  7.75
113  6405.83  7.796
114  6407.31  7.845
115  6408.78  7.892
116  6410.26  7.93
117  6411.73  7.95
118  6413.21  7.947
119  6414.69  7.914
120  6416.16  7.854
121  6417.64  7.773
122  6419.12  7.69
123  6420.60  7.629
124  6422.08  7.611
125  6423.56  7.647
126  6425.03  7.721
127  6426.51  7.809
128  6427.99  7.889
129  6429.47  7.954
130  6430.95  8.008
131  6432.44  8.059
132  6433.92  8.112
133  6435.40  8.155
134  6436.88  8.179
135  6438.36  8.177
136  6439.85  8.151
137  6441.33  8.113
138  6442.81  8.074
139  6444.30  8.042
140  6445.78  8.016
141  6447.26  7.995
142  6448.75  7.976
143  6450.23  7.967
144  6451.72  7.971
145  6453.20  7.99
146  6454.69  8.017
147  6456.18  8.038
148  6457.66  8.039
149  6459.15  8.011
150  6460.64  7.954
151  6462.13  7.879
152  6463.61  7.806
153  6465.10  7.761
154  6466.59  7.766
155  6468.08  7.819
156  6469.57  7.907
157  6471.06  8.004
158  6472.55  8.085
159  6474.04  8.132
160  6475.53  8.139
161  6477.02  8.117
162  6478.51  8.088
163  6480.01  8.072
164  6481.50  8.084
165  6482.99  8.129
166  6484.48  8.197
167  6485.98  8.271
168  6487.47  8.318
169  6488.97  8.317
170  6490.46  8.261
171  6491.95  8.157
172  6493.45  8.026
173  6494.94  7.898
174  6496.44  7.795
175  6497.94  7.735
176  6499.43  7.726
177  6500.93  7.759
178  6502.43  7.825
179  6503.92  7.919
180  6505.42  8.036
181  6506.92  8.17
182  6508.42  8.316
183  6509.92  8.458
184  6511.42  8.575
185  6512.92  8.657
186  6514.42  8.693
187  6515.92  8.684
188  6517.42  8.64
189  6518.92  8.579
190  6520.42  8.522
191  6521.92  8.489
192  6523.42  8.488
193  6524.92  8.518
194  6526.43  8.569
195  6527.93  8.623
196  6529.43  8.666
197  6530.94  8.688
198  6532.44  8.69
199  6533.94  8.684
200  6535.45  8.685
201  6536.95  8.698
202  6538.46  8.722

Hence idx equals 0.02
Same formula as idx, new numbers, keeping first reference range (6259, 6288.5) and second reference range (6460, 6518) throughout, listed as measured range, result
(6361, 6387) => 0.00 mag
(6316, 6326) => -0.07 mag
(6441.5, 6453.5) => -0.02 mag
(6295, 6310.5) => -0.03 mag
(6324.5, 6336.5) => -0.08 mag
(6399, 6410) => -0.02 mag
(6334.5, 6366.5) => -0.07 mag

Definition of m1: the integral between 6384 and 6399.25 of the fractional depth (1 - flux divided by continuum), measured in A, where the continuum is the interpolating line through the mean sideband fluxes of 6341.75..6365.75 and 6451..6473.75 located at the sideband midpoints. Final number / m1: 1.2 A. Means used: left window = 7.77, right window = 7.94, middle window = 7.24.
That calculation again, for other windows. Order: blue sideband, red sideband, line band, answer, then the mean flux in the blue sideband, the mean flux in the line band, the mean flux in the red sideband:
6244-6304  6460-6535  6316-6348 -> -2.5 A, 6.8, 7.74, 8.22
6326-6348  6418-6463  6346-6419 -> 2.7 A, 7.8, 7.58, 7.96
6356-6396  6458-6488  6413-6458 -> -1.0 A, 7.39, 7.95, 8.02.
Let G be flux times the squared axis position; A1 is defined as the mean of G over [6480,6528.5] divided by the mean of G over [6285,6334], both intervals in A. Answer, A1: 1.19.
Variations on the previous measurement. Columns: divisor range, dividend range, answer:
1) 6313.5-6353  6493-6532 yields 1.13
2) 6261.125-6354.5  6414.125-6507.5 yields 1.14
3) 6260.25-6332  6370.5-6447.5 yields 1.11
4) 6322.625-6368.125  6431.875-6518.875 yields 1.09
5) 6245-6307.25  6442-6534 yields 1.28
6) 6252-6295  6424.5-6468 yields 1.23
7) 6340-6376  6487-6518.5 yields 1.11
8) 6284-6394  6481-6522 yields 1.16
